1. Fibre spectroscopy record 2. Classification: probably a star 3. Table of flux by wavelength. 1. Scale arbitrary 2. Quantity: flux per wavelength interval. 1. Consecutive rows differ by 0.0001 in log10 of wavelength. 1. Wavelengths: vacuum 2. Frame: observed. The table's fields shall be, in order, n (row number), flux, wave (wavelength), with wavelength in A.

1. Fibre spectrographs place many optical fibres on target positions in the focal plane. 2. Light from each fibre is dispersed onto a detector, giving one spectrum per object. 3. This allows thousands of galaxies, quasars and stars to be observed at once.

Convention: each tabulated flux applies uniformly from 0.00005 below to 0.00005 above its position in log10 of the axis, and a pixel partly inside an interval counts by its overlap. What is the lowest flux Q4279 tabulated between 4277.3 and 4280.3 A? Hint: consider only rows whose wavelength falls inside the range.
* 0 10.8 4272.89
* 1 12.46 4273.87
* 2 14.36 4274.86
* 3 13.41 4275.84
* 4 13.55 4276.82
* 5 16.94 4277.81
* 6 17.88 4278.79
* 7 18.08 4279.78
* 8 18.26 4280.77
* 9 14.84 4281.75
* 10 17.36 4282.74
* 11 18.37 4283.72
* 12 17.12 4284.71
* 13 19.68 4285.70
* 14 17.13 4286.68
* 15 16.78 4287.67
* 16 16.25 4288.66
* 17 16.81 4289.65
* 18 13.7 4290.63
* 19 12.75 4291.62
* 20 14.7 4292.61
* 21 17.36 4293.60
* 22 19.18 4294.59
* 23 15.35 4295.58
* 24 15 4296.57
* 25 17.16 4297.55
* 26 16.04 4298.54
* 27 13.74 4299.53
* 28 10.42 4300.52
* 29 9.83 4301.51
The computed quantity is 16.94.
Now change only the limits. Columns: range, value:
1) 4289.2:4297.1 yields 12.75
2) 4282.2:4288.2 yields 16.78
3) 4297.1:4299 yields 16.04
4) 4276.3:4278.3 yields 13.55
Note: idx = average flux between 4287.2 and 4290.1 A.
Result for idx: 16.6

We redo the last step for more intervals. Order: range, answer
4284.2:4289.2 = 17.4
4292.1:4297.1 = 16.3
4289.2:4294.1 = 15.1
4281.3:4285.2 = 16.9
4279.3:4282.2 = 17.1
